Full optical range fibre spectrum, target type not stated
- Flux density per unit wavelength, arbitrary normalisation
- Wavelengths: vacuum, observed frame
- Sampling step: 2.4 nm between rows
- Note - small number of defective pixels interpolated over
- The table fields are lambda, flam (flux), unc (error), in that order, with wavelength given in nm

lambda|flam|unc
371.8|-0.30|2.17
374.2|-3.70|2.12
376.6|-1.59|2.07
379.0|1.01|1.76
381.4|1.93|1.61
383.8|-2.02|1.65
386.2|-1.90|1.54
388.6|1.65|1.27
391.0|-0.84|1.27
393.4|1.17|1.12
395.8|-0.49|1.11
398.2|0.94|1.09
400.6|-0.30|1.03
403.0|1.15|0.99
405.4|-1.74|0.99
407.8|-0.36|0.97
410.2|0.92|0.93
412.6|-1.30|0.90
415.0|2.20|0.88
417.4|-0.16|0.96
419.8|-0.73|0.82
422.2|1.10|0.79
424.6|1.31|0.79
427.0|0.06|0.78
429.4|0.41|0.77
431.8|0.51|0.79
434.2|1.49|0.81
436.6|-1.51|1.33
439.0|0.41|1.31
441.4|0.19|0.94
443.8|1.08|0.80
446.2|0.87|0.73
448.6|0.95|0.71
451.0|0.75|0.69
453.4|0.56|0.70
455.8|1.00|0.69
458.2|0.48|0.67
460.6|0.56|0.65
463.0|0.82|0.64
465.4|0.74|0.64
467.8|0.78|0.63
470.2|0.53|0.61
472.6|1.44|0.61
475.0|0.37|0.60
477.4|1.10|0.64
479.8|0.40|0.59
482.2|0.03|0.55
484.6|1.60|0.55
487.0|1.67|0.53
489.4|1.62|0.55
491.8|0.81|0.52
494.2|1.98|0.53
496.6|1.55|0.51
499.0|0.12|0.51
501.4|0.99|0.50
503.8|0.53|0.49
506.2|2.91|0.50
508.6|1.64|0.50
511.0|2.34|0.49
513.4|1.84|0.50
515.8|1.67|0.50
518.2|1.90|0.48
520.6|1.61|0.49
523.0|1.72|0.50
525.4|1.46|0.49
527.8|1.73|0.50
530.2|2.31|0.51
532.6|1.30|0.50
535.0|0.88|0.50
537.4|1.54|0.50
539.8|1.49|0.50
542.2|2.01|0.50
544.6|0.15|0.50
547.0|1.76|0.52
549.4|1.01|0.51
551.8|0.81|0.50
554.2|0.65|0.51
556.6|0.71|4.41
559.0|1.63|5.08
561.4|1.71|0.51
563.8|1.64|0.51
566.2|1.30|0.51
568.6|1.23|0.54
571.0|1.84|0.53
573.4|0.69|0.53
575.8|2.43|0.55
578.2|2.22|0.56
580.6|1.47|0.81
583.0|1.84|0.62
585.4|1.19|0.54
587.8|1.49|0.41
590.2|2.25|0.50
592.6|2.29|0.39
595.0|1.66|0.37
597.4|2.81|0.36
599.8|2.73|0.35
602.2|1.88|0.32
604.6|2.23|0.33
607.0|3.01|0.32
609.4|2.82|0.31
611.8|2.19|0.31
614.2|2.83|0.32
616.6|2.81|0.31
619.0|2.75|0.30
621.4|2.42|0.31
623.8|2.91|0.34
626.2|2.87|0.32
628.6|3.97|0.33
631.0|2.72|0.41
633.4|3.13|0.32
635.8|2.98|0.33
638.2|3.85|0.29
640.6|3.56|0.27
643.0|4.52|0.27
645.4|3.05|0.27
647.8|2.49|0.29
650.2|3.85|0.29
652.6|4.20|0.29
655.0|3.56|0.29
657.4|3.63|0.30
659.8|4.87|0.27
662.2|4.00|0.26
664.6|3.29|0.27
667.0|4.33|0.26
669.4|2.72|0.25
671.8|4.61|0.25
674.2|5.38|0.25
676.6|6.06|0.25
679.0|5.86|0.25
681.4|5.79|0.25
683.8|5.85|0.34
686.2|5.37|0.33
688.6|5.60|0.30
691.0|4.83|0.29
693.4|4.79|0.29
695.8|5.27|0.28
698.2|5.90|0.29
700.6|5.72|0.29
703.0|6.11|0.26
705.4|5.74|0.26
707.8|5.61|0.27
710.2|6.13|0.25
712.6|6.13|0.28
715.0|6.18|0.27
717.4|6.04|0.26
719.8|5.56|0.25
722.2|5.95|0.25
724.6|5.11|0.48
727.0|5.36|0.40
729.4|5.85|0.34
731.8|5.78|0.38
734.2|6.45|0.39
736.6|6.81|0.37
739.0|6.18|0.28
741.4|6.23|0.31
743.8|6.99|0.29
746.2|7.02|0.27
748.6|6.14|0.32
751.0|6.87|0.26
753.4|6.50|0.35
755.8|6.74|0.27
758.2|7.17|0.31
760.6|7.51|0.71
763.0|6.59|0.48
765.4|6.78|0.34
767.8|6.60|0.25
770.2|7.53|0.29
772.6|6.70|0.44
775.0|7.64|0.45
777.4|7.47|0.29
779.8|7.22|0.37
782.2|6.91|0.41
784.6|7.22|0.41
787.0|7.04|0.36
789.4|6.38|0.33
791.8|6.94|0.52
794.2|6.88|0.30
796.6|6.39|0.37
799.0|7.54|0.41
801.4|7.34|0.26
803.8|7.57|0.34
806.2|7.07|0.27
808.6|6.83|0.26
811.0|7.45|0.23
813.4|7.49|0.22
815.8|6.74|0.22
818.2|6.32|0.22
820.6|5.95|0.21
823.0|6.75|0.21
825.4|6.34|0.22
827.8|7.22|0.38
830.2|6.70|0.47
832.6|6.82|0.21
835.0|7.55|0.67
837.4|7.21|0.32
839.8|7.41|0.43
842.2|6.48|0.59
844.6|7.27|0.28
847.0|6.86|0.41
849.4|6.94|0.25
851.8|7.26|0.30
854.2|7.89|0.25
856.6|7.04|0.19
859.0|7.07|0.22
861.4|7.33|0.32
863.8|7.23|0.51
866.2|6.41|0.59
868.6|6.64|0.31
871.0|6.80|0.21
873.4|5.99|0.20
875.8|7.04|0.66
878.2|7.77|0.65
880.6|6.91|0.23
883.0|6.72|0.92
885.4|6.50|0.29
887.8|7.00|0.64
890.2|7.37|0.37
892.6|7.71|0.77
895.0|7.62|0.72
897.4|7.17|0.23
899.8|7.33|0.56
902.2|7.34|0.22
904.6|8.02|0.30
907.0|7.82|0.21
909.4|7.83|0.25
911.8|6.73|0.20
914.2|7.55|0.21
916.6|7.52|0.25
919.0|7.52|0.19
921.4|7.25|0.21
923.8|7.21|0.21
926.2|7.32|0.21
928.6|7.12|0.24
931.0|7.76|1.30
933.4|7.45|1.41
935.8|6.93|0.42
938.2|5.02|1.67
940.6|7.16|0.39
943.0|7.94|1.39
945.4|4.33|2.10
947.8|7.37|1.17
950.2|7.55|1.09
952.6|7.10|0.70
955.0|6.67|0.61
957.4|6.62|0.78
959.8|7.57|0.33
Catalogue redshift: 0.687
